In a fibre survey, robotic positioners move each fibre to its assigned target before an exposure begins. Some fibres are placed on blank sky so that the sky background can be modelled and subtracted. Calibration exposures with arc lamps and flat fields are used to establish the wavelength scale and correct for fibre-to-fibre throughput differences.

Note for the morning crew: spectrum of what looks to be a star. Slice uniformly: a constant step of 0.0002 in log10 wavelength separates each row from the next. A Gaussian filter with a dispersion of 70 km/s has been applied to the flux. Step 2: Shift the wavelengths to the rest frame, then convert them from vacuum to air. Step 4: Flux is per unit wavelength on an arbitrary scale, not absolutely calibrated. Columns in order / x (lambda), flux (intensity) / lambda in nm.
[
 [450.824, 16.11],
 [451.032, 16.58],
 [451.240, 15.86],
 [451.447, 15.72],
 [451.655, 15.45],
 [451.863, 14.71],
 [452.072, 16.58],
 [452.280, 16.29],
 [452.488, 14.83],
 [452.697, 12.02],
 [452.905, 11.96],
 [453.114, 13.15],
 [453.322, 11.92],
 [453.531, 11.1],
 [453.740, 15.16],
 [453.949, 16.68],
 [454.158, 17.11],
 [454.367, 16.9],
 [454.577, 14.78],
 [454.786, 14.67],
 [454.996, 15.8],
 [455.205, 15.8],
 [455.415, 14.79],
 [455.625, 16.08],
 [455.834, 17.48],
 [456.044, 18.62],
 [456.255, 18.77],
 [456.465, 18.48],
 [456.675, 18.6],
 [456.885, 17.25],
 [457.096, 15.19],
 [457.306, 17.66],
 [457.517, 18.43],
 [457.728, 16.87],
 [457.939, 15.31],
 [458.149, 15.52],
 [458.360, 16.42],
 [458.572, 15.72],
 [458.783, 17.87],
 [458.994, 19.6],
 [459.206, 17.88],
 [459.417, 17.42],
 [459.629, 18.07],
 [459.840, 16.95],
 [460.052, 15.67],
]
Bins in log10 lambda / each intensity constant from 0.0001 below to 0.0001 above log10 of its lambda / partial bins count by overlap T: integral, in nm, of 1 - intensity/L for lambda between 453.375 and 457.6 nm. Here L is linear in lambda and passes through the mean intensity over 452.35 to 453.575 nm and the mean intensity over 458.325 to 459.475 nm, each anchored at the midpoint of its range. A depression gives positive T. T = -0.47 nm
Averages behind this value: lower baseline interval 12.7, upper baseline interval 17.5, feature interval 16.4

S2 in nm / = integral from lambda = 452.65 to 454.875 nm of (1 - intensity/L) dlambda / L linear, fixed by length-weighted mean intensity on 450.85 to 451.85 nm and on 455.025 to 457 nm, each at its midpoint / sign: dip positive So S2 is 0.32 nm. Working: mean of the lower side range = 15.8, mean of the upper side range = 17.3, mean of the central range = 14.2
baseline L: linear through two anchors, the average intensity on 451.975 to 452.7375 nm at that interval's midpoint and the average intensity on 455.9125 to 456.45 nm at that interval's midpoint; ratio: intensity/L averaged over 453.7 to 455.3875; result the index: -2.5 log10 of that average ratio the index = 0.08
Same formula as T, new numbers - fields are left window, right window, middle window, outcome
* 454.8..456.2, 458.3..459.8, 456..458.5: -0.04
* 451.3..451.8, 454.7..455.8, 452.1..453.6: 0.22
